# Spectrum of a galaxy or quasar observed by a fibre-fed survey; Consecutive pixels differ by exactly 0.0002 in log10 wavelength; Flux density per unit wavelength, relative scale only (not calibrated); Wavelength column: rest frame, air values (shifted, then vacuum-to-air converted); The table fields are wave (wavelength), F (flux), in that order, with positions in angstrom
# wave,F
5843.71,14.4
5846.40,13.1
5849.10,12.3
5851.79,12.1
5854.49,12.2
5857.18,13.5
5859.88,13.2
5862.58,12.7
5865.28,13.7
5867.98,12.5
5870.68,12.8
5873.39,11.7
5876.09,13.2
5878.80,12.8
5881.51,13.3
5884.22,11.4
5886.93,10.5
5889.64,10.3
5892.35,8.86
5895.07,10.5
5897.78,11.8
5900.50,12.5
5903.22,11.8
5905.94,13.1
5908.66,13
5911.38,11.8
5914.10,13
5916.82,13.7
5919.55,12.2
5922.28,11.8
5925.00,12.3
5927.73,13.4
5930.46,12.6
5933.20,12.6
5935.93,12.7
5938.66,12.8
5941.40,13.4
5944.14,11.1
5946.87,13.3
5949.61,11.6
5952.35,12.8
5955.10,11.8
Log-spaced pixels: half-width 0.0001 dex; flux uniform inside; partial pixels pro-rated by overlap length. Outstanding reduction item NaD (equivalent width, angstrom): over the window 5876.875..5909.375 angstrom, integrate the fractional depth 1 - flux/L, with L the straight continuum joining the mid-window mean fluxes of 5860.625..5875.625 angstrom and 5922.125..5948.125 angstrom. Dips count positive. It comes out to 2.7 angstrom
